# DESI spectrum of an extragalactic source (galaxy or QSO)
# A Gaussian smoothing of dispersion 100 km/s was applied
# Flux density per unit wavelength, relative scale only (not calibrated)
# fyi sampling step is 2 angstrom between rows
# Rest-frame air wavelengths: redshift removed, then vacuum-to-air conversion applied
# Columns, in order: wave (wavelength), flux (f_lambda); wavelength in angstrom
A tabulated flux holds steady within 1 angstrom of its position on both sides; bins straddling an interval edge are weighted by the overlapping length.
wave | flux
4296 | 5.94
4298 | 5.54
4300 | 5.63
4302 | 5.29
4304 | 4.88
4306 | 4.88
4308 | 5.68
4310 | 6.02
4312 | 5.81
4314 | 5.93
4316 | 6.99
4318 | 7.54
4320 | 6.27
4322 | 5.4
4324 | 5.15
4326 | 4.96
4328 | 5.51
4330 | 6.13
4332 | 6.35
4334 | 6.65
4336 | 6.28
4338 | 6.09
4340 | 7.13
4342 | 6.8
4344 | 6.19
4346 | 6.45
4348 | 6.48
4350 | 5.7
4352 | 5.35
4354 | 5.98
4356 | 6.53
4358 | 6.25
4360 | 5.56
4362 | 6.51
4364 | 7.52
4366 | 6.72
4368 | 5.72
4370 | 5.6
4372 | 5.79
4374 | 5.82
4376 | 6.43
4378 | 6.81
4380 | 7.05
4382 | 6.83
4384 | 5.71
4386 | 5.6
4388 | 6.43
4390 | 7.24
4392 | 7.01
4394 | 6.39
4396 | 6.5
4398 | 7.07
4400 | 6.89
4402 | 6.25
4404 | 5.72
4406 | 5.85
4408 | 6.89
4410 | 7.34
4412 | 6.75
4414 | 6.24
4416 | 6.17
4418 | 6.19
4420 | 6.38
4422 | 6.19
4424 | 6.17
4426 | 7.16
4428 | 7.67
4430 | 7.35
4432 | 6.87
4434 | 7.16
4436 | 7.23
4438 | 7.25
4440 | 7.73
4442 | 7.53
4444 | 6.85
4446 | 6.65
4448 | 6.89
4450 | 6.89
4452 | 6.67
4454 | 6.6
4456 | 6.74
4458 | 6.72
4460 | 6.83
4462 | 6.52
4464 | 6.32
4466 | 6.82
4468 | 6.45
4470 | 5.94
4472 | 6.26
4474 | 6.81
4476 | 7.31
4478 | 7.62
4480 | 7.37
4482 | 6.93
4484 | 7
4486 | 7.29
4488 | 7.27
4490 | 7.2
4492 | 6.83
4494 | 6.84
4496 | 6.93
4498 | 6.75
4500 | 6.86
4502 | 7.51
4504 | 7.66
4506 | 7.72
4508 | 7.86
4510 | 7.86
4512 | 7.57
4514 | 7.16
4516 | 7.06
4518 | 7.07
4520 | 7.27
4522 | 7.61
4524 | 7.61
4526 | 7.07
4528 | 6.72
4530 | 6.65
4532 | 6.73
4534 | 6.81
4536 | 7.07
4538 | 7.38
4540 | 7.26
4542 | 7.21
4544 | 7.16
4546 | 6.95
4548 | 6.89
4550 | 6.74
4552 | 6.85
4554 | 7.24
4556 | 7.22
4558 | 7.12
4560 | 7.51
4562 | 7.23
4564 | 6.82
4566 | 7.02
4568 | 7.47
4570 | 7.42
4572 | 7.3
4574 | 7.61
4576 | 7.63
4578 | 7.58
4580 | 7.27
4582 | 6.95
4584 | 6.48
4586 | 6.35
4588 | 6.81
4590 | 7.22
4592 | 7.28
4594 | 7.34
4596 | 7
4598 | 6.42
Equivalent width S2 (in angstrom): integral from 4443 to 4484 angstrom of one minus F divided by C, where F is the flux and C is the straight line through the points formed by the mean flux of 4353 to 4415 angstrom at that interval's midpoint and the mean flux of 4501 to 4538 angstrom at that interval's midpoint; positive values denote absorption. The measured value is 0.9 angstrom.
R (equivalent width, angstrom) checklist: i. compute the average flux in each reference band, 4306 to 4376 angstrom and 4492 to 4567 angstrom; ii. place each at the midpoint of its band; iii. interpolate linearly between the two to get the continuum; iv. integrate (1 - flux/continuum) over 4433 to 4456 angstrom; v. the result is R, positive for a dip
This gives -1.2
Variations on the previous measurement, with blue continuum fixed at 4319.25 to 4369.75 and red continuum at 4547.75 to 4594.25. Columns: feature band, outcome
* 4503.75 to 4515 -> -1.3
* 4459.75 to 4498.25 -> -0.8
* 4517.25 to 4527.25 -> -0.6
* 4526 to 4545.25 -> 0.0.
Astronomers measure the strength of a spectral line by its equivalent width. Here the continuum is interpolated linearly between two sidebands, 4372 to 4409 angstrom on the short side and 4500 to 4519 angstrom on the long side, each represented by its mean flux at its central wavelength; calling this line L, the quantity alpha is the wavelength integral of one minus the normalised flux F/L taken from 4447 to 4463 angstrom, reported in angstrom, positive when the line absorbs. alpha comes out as 0.6 angstrom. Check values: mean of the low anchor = 6.45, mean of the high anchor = 7.46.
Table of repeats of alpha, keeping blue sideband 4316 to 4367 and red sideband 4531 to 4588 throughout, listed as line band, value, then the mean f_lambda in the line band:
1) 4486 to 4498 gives -0.3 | 7.02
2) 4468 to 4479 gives 0.0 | 6.76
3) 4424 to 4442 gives -1.8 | 7.25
